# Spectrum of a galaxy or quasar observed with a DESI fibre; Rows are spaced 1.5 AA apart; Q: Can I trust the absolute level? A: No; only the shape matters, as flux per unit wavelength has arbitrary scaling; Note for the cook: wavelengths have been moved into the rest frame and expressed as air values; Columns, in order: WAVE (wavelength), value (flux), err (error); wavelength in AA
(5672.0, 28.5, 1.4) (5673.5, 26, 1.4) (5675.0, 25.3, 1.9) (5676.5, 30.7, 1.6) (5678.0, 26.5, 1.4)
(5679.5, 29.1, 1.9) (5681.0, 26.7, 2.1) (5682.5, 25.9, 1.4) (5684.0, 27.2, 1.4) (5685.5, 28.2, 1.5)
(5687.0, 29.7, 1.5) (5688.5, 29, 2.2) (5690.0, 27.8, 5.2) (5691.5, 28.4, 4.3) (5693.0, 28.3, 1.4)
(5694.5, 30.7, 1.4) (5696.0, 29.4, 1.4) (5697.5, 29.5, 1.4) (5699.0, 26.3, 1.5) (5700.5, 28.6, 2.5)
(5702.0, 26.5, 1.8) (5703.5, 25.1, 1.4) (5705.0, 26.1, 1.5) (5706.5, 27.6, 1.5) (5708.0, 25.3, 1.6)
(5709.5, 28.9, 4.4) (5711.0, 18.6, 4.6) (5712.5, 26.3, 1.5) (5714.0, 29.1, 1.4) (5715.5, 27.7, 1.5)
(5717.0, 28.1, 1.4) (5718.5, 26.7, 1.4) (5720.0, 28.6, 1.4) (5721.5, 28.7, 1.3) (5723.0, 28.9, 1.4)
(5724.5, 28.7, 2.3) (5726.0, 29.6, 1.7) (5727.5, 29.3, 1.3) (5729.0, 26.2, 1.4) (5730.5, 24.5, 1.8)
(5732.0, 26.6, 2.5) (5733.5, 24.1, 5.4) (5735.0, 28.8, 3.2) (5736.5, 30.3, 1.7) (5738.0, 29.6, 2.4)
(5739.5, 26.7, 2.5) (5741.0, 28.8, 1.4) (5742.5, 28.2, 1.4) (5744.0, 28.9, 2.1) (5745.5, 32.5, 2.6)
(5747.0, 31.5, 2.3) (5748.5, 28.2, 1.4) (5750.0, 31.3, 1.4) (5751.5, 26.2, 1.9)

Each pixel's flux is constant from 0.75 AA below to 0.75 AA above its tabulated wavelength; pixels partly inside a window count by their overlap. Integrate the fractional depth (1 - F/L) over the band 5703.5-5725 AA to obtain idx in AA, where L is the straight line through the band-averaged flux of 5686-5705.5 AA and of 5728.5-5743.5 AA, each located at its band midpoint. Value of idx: 0.6 AA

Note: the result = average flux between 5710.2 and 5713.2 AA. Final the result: 22.5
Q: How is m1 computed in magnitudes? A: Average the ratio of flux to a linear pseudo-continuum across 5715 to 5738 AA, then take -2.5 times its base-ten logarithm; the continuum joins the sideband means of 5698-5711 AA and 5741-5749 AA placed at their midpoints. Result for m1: 0.01 mag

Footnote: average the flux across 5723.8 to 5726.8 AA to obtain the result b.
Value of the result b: 29.2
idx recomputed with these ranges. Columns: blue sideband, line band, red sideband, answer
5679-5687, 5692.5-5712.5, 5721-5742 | 0.5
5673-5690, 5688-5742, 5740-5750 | 2.2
